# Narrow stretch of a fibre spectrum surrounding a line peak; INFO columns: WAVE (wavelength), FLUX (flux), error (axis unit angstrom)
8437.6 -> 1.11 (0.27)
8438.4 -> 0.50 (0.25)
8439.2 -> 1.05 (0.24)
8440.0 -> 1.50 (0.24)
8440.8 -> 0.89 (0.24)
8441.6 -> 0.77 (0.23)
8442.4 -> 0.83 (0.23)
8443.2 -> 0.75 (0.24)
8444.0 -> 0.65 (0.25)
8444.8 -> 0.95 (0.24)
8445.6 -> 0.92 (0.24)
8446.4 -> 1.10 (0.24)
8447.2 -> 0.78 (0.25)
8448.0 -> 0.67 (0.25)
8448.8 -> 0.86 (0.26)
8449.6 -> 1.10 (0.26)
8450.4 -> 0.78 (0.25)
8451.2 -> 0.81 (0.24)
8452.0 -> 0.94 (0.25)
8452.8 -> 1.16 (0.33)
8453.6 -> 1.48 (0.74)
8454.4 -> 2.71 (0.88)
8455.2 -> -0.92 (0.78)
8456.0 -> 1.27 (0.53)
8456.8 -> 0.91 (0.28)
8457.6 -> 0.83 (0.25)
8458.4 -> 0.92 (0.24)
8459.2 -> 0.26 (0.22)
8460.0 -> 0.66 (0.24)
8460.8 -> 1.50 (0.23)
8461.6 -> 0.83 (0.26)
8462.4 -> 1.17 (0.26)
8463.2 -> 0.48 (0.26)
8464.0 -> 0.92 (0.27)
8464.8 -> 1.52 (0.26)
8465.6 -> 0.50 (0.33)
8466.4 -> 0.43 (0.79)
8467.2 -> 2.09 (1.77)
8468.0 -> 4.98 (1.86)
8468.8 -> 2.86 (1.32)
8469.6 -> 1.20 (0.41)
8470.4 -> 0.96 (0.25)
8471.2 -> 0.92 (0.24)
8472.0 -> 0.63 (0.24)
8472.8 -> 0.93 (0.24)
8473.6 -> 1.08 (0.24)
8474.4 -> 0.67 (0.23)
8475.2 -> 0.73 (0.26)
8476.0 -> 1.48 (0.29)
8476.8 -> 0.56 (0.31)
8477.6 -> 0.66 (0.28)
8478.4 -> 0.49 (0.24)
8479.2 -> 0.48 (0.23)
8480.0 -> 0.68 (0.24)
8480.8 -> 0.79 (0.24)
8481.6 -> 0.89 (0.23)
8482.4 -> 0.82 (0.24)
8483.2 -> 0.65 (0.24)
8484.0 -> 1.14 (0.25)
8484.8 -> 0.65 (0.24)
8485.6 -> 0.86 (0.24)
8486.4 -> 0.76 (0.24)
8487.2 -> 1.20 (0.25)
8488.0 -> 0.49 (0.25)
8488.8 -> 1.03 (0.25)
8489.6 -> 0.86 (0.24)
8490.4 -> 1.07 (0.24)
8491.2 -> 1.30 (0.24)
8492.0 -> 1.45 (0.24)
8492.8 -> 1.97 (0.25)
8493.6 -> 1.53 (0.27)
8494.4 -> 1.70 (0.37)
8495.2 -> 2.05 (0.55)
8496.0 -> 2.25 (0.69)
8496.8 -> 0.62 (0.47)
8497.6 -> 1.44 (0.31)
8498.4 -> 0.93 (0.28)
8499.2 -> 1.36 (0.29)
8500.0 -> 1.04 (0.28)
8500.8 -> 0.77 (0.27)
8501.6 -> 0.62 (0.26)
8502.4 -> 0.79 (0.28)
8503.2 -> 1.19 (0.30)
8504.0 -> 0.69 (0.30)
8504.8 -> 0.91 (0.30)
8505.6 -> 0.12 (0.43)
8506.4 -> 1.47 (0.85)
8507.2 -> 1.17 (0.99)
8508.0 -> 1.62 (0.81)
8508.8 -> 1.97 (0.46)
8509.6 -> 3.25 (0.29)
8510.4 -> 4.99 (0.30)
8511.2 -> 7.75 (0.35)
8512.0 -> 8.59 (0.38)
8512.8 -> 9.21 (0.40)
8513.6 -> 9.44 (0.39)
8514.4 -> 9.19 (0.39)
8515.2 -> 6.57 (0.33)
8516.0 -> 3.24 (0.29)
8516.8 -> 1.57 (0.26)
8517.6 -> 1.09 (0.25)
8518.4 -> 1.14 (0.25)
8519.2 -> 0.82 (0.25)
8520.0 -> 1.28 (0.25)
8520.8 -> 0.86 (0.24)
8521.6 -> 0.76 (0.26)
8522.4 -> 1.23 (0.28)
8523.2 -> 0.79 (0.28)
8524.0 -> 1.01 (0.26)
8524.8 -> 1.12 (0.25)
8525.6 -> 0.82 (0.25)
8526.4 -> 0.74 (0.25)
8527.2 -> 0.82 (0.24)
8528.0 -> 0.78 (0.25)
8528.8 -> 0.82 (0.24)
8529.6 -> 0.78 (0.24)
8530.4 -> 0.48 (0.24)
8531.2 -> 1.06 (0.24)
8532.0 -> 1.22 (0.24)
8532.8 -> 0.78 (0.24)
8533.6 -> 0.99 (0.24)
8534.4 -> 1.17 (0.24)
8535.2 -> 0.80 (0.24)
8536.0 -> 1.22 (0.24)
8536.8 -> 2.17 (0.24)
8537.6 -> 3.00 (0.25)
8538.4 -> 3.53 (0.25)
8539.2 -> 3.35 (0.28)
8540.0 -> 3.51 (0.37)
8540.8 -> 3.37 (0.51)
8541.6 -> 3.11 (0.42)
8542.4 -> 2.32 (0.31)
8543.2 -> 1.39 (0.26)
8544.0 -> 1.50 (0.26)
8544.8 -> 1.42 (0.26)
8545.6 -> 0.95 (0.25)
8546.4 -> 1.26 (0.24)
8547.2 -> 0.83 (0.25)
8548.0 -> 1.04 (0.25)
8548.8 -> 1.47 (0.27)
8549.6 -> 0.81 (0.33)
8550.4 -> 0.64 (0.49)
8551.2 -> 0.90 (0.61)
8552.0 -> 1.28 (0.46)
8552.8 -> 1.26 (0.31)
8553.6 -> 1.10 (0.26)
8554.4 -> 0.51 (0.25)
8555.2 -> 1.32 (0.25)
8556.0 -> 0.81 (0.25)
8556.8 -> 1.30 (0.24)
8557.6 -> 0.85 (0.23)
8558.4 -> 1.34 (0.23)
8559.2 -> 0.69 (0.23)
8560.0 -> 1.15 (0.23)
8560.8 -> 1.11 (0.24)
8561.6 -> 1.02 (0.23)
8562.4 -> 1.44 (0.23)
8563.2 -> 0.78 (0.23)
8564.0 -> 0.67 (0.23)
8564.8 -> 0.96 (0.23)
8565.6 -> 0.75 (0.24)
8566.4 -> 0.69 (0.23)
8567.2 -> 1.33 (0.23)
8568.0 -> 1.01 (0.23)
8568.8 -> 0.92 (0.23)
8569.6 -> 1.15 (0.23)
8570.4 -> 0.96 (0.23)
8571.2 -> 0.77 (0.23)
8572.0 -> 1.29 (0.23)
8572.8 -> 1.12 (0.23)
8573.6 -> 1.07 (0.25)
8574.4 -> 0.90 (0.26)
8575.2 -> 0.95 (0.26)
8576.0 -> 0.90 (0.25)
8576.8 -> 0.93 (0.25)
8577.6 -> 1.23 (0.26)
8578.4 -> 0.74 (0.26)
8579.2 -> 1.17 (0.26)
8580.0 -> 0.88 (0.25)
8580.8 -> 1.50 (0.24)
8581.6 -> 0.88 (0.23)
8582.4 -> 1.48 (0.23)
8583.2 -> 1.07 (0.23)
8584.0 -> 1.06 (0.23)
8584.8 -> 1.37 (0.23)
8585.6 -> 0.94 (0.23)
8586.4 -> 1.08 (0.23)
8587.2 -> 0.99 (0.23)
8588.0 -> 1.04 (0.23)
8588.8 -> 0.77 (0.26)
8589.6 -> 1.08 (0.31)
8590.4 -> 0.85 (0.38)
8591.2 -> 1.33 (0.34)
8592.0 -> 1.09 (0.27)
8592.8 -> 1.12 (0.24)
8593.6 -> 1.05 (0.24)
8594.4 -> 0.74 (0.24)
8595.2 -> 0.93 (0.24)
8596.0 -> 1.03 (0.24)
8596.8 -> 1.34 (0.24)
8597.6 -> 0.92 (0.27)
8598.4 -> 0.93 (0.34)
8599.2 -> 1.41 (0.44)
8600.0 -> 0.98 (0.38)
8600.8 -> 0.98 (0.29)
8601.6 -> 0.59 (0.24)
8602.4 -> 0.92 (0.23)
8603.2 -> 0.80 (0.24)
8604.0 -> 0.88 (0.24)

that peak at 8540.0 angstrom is [N II]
